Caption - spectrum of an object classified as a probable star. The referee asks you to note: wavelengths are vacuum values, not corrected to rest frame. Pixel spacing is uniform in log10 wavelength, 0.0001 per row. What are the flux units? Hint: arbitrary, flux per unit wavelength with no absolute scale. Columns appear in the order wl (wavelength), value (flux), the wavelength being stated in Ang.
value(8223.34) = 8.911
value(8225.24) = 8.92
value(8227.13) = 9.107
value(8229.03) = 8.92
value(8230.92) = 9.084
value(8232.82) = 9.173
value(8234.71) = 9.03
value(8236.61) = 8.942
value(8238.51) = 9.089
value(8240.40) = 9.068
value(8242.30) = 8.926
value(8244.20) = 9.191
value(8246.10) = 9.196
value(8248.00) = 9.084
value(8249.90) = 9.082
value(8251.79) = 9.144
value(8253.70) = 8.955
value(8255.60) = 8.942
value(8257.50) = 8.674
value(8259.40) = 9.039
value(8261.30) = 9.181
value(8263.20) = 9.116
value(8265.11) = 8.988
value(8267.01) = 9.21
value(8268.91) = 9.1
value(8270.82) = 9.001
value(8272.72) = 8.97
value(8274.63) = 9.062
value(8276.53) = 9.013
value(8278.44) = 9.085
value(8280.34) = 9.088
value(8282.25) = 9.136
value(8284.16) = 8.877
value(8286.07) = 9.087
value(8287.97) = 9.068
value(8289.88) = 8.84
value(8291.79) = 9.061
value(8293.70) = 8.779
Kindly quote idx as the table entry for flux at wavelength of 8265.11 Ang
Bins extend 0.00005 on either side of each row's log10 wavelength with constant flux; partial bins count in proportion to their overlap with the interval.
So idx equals 8.988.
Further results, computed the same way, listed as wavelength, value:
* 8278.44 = 9.085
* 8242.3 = 8.926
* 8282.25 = 9.136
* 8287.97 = 9.068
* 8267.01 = 9.21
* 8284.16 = 8.877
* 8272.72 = 8.97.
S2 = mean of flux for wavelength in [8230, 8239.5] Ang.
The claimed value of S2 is 9.07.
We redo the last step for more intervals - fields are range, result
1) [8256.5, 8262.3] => 8.98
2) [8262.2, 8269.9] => 9.1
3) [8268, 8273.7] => 9.01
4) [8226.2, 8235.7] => 9.06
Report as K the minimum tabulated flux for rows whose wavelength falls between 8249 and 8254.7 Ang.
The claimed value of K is 8.955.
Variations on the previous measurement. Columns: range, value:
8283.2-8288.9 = 8.877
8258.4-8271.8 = 8.988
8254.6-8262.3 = 8.674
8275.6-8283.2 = 9.013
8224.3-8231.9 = 8.92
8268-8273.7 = 8.97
